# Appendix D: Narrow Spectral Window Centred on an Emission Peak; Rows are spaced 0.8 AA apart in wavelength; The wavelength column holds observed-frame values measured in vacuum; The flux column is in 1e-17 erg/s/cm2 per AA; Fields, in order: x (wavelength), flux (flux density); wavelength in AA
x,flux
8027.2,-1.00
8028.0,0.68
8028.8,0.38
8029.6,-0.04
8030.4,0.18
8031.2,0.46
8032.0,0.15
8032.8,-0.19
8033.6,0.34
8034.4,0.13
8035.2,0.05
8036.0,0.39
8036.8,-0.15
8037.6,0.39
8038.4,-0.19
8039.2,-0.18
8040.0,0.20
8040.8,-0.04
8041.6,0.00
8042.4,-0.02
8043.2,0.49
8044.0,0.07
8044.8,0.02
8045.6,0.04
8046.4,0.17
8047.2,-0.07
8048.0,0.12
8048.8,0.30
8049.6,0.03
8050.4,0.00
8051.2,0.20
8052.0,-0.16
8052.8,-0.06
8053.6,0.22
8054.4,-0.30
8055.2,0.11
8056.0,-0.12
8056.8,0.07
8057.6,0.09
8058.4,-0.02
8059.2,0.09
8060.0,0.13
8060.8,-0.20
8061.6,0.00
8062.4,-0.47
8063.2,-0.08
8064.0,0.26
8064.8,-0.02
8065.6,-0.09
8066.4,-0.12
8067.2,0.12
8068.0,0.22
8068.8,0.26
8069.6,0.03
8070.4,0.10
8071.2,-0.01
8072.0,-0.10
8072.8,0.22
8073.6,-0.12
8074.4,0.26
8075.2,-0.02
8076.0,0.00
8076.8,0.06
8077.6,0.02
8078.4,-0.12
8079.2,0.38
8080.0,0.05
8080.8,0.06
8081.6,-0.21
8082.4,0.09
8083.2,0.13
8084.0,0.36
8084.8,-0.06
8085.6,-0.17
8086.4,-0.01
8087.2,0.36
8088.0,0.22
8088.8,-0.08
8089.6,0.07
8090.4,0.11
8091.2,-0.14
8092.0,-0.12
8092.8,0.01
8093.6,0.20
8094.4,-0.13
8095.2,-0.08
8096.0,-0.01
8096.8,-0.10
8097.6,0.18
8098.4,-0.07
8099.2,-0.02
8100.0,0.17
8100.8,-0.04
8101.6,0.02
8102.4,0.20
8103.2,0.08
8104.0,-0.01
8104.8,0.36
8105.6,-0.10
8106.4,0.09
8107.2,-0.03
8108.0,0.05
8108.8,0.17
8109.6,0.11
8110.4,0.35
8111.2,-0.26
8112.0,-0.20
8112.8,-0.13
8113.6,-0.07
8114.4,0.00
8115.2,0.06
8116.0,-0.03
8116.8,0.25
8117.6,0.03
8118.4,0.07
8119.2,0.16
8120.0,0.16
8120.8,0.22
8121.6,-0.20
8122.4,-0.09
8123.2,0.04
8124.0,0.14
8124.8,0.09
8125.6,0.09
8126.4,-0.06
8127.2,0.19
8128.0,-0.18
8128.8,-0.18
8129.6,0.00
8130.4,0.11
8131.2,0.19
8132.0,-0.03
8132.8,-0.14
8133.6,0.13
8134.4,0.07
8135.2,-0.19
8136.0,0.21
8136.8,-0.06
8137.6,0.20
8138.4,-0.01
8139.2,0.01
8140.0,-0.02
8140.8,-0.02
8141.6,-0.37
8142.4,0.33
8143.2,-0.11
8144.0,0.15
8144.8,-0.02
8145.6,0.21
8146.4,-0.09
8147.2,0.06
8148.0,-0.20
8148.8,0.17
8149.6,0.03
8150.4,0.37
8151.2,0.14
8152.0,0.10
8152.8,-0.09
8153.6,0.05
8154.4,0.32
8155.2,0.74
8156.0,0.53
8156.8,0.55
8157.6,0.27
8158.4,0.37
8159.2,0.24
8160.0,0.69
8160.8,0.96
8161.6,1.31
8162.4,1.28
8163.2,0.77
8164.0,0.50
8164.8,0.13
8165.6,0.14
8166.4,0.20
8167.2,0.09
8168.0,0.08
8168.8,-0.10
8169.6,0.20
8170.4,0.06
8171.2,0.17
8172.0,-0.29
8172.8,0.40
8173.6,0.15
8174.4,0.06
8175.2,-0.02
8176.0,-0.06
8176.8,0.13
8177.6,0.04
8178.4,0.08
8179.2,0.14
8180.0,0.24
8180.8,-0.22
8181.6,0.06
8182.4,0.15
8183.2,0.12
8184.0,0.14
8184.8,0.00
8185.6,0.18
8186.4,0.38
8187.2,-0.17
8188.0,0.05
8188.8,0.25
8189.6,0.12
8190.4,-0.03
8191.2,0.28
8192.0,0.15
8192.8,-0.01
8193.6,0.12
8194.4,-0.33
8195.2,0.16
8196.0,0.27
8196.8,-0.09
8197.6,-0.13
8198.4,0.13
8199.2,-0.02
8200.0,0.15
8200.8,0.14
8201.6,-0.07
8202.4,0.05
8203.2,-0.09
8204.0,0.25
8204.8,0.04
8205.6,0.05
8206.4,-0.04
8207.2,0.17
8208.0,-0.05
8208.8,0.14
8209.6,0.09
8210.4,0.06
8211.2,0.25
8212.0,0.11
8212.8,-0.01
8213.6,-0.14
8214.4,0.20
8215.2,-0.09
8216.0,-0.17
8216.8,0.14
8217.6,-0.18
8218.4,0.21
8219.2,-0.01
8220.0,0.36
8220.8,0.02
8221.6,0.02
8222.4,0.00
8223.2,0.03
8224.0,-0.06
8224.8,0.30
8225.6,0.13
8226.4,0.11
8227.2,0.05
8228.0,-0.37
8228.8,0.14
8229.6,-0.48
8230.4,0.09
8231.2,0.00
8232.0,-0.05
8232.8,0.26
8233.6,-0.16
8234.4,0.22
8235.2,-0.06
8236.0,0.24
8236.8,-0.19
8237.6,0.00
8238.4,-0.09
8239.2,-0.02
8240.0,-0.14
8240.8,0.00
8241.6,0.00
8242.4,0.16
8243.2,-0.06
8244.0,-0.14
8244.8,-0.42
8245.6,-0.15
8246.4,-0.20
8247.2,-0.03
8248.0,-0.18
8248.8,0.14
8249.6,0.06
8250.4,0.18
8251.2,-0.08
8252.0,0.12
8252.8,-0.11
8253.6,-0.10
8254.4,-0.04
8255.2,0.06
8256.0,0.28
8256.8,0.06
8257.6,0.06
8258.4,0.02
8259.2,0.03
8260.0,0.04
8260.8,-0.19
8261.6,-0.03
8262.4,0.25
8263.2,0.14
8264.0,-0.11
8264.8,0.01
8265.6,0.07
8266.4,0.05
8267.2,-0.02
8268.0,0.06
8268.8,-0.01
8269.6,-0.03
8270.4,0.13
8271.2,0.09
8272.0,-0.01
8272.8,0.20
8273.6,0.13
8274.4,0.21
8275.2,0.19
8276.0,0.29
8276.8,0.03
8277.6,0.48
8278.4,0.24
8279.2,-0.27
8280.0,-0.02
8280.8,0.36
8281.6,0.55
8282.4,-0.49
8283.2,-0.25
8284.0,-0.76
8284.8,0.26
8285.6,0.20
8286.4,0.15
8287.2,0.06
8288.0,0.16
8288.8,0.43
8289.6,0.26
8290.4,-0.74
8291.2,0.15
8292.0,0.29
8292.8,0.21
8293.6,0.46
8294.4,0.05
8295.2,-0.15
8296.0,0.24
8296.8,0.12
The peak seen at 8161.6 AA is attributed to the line [O II]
